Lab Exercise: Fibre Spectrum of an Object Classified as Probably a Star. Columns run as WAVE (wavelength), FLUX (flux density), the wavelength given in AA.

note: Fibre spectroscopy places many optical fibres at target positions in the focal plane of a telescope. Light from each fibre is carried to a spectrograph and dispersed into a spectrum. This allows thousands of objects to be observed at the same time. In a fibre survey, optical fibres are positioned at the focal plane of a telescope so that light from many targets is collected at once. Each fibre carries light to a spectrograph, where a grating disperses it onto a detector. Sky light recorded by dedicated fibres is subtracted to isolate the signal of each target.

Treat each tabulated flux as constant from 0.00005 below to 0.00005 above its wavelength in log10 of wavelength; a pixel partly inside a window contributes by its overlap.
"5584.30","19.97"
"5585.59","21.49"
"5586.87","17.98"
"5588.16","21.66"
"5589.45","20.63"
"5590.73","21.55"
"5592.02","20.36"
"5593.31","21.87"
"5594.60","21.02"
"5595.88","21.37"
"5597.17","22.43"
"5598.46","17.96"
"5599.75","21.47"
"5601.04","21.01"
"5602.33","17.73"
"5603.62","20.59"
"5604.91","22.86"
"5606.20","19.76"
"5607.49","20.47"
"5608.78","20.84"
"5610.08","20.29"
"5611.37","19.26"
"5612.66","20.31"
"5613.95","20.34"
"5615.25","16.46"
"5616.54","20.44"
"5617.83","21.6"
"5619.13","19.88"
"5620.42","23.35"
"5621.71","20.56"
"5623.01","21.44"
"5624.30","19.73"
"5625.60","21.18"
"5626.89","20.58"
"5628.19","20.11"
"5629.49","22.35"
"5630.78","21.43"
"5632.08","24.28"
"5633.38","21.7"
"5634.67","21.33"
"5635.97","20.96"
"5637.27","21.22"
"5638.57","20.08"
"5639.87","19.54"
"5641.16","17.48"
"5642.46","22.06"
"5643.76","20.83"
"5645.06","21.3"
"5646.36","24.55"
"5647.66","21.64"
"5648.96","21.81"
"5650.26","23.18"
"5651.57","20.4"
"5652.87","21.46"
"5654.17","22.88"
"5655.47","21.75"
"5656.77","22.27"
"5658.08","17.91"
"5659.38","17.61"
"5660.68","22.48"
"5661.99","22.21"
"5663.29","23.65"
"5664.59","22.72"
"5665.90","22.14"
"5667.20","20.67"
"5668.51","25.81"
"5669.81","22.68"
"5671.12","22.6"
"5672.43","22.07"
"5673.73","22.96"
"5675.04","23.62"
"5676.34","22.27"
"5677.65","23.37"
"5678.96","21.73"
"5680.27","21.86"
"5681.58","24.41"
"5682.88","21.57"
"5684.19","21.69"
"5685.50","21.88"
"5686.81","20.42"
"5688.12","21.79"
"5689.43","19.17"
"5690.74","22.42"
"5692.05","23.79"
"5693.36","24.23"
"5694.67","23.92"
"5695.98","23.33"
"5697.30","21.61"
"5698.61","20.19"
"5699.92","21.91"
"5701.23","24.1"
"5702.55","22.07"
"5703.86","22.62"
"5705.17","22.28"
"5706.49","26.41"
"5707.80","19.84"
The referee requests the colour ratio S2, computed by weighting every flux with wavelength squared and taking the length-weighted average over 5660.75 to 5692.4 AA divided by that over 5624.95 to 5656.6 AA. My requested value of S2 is 1.06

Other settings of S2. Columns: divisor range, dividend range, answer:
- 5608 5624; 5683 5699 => 1.11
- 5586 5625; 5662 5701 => 1.12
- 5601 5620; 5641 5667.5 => 1.09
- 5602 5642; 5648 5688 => 1.09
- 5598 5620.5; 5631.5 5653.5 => 1.07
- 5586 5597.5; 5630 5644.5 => 1.02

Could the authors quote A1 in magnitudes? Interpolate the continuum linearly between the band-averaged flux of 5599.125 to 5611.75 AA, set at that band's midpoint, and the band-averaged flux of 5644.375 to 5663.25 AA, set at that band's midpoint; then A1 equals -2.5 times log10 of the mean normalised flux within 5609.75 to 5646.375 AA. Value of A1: 0.01 mag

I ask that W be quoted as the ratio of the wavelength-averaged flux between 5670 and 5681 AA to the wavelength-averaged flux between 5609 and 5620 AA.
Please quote 1.1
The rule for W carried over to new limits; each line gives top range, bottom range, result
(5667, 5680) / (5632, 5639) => 1.07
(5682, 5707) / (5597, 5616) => 1.12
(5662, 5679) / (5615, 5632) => 1.09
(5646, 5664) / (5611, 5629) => 1.06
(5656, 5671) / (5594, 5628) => 1.07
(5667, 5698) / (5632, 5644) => 1.08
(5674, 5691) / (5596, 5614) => 1.08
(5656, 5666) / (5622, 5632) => 1.01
